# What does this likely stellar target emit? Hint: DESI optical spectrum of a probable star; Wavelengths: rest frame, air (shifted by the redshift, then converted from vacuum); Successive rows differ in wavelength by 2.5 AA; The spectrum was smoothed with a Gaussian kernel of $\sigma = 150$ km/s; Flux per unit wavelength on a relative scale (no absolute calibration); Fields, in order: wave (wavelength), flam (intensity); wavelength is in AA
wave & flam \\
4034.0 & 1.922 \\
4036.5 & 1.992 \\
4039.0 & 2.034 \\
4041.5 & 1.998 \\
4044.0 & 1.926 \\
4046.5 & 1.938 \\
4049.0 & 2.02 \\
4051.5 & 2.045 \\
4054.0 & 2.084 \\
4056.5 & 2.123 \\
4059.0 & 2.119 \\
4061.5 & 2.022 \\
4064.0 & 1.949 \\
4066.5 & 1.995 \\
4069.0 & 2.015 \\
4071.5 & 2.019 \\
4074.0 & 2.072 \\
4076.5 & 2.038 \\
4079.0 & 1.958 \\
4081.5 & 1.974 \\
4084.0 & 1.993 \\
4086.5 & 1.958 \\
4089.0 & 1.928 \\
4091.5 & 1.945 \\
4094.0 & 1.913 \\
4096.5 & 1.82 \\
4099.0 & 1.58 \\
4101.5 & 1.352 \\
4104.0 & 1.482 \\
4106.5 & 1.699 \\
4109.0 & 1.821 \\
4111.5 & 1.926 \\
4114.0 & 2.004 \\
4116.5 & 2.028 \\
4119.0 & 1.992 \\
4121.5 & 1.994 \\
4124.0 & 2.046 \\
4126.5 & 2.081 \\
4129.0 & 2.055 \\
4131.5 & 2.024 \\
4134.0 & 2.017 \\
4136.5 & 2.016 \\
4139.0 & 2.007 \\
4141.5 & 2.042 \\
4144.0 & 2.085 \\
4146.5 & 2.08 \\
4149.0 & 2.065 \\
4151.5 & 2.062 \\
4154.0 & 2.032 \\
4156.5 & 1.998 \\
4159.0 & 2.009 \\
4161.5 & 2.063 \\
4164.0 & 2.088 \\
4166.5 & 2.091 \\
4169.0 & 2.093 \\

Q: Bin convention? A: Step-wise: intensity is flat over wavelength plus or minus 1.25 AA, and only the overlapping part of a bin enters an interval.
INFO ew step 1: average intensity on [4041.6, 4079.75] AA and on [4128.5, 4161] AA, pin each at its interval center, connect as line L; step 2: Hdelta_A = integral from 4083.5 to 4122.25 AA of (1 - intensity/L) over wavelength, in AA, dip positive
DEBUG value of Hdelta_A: 3.7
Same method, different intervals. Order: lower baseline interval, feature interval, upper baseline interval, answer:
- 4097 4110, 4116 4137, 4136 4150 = -1.9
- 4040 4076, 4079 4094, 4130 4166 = 0.5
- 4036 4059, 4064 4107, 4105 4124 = 2.1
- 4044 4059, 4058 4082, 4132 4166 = 0.3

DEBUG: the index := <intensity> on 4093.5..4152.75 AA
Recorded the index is 1.92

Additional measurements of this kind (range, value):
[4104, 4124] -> 1.9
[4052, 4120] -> 1.92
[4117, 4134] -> 2.03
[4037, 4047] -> 1.98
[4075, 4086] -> 1.99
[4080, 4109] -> 1.79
